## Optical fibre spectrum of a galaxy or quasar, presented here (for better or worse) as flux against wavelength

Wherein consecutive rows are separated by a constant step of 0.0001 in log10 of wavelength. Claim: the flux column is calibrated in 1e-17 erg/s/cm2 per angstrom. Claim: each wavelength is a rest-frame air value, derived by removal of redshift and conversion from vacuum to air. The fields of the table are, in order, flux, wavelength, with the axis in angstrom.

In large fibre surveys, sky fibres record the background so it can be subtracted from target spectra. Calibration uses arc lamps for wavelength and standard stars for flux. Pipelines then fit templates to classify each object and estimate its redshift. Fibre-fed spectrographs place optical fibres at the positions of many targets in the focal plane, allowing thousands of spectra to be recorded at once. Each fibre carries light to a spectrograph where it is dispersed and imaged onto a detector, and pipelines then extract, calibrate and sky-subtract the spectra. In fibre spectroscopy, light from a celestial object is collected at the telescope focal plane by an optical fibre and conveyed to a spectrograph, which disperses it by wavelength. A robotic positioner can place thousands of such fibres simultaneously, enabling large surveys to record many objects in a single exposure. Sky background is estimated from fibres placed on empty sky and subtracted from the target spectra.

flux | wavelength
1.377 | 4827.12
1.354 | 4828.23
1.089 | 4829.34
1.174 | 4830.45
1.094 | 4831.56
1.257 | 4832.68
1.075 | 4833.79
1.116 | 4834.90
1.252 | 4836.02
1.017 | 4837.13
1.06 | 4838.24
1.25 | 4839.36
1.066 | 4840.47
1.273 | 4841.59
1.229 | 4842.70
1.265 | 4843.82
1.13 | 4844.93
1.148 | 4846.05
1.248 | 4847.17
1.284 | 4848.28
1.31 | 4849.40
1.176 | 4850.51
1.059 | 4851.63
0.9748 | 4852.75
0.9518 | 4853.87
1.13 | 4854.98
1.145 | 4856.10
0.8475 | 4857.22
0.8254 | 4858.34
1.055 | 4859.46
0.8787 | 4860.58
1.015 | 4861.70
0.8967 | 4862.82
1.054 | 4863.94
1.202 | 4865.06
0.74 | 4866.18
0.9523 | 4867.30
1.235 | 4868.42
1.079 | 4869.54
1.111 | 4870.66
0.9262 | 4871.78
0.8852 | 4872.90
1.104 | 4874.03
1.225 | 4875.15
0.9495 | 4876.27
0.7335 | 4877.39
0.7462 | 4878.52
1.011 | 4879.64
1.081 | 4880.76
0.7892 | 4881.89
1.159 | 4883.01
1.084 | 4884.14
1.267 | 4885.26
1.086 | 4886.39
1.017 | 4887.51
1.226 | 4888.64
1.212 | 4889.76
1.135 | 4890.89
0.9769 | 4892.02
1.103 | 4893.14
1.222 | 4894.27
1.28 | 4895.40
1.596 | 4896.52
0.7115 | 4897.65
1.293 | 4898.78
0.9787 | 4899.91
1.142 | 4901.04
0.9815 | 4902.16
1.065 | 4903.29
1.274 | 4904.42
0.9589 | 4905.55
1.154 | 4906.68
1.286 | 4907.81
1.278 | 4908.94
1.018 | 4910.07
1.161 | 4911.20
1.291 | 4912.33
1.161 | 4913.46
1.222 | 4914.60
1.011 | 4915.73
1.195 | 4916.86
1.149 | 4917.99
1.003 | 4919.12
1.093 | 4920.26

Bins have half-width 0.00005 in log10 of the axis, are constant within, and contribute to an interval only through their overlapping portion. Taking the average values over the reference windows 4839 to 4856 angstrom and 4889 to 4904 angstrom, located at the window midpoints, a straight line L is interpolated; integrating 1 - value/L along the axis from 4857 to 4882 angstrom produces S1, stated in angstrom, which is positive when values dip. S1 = 3.8 angstrom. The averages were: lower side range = 1.16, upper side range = 1.13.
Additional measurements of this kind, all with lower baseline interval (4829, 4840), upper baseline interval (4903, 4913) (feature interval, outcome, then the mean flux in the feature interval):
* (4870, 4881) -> 1.7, 0.976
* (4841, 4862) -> 0.8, 1.1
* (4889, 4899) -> 0.0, 1.17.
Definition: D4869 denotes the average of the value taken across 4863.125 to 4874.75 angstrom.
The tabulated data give 1.03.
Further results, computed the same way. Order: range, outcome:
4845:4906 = 1.07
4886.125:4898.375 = 1.15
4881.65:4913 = 1.14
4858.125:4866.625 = 0.966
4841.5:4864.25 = 1.09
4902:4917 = 1.15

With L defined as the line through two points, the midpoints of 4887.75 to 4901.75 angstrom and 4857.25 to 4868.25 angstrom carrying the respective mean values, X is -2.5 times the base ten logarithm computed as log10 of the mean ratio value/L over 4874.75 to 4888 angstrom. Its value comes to 0.07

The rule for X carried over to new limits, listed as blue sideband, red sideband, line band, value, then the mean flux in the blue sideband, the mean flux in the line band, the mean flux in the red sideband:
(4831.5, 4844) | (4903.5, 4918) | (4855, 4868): 0.19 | 1.16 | 0.974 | 1.16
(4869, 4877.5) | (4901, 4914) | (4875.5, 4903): 0.00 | 1.02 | 1.08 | 1.15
